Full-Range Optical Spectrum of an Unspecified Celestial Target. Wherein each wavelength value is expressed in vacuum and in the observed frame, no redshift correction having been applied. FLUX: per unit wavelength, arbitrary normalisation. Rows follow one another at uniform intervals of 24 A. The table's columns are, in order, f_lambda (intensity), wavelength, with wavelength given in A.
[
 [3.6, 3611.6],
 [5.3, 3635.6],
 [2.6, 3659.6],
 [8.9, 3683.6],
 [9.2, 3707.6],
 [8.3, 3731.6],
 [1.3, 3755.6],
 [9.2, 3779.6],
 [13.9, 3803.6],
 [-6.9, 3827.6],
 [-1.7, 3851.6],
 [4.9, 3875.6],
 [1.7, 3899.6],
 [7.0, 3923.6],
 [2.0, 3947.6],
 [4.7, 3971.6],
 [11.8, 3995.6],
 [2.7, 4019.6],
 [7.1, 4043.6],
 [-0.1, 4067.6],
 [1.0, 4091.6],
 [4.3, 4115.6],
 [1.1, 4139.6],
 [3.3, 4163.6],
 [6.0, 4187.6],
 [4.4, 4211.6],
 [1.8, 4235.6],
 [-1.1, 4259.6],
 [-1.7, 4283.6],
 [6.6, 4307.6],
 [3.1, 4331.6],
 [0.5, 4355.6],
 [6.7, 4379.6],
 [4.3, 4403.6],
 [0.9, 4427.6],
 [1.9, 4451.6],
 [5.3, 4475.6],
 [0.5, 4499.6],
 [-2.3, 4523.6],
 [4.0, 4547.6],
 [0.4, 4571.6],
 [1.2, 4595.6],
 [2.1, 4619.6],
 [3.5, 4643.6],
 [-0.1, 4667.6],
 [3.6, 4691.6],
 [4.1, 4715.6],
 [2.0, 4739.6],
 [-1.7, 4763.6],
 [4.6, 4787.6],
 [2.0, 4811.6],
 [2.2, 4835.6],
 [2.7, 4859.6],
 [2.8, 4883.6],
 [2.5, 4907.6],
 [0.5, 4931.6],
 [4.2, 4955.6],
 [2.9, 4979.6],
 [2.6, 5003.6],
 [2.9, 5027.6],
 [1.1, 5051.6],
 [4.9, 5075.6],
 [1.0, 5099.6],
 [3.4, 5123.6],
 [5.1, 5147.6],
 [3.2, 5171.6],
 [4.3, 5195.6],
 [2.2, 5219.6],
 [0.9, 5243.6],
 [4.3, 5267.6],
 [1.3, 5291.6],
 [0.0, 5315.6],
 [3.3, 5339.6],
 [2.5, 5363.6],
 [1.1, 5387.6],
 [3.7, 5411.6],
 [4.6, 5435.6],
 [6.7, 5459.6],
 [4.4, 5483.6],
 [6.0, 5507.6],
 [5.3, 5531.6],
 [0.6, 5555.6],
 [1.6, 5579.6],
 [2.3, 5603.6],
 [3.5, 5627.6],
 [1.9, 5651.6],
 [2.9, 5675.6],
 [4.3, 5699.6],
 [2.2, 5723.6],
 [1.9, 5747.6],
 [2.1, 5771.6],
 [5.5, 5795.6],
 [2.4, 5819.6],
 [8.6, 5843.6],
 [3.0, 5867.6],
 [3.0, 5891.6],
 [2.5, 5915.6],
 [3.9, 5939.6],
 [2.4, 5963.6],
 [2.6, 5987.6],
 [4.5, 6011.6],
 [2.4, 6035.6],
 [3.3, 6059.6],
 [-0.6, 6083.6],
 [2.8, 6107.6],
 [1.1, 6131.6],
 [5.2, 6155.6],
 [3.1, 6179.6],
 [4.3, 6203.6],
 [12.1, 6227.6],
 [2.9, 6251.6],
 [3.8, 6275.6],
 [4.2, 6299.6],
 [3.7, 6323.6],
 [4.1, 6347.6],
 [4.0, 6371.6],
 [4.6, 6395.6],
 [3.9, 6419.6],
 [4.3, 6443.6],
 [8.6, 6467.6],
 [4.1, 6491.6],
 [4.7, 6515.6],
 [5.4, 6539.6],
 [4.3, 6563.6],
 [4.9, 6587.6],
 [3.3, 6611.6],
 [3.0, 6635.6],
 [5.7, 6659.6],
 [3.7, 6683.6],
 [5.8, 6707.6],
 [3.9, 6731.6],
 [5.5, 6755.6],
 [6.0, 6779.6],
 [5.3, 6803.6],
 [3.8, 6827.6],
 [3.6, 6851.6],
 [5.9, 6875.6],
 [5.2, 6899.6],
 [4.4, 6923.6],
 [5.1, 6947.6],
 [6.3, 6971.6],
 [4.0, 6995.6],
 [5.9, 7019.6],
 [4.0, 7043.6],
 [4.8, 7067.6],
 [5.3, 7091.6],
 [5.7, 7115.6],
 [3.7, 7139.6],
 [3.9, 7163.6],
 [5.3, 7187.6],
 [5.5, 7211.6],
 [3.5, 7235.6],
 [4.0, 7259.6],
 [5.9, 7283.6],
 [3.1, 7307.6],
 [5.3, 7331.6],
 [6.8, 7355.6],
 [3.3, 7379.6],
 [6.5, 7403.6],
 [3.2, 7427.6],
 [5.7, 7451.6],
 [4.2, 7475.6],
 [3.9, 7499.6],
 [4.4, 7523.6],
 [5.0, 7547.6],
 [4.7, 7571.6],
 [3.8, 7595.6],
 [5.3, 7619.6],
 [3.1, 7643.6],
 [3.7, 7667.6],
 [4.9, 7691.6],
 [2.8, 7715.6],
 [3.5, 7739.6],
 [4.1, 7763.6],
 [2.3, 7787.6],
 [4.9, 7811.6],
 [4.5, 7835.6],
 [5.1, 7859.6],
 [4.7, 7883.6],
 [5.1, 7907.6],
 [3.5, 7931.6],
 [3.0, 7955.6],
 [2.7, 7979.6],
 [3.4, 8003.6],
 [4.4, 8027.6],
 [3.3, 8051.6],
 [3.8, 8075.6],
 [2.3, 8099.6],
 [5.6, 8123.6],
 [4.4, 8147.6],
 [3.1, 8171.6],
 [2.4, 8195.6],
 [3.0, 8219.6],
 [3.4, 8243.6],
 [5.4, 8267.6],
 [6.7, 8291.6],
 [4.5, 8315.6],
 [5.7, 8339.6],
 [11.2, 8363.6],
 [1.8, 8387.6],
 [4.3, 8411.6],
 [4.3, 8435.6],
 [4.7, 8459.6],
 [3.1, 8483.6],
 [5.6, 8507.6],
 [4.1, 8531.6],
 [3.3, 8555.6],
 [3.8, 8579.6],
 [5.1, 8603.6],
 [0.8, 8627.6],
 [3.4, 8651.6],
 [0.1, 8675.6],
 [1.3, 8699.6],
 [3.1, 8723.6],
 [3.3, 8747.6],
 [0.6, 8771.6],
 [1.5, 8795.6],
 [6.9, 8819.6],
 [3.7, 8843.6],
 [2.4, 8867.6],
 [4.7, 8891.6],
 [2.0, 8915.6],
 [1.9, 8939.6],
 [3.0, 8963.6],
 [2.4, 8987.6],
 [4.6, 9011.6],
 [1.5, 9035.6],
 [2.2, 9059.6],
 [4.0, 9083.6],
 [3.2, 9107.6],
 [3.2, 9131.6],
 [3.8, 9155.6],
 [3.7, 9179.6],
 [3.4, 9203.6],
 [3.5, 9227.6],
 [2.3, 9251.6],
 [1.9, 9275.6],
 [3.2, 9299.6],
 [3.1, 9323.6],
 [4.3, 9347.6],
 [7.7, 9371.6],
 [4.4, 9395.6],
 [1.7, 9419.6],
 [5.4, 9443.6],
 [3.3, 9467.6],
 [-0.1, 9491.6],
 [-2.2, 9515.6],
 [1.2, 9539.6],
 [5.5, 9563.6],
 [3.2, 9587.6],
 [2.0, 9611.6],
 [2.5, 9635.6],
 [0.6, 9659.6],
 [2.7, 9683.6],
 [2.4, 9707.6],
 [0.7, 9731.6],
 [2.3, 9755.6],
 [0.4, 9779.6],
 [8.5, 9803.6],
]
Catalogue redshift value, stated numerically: 0.670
